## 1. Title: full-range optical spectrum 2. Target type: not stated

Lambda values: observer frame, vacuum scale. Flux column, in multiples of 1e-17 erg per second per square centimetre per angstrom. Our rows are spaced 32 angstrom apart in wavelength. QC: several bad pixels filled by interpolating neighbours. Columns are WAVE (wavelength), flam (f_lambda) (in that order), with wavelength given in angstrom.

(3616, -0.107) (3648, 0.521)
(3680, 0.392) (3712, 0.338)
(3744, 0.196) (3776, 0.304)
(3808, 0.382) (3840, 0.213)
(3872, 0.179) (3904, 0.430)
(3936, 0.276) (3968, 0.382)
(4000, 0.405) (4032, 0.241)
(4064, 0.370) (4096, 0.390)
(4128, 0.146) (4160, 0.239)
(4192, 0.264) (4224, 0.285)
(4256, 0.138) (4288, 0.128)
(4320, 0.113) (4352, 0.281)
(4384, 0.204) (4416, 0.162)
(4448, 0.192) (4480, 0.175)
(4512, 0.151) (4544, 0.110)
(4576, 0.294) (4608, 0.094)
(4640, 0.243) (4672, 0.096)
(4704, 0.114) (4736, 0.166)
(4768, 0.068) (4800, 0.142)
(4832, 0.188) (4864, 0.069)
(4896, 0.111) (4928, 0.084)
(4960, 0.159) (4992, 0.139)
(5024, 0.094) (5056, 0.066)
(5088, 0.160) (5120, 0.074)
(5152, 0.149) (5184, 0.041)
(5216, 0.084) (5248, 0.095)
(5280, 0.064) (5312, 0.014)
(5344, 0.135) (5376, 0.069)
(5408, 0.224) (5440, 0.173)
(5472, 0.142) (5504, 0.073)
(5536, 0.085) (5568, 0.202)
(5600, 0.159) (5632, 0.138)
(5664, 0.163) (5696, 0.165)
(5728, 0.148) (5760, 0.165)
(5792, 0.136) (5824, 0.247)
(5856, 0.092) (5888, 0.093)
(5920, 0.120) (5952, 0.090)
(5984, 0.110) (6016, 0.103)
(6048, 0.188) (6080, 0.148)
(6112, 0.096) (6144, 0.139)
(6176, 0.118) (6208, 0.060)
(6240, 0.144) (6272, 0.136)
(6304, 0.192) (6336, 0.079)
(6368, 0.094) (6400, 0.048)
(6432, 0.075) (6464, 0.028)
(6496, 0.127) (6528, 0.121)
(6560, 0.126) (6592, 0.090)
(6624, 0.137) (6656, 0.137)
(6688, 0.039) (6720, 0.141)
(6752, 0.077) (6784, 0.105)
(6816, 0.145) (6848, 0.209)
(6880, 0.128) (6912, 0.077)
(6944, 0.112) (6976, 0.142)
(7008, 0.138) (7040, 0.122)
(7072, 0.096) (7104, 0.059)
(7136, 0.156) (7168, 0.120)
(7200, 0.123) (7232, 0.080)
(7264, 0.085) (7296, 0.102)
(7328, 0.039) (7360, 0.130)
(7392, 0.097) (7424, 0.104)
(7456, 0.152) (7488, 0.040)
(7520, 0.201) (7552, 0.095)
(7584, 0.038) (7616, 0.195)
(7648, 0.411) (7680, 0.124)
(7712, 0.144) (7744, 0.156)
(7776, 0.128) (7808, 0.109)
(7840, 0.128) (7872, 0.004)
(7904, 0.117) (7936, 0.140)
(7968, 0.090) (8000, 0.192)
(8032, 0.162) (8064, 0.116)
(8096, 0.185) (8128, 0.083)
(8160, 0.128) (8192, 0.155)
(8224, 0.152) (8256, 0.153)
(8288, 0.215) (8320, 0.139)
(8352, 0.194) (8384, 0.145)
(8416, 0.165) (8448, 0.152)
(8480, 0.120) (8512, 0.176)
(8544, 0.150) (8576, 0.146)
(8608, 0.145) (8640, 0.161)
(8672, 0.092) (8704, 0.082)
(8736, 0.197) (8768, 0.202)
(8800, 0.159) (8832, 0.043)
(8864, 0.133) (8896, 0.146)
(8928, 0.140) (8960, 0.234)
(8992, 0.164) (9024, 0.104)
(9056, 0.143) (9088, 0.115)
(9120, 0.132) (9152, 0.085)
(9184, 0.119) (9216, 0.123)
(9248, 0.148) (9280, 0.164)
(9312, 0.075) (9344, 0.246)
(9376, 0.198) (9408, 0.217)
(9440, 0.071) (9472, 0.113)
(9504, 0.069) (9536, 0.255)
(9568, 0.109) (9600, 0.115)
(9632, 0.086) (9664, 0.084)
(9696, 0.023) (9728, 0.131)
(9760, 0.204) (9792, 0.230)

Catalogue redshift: 1.05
